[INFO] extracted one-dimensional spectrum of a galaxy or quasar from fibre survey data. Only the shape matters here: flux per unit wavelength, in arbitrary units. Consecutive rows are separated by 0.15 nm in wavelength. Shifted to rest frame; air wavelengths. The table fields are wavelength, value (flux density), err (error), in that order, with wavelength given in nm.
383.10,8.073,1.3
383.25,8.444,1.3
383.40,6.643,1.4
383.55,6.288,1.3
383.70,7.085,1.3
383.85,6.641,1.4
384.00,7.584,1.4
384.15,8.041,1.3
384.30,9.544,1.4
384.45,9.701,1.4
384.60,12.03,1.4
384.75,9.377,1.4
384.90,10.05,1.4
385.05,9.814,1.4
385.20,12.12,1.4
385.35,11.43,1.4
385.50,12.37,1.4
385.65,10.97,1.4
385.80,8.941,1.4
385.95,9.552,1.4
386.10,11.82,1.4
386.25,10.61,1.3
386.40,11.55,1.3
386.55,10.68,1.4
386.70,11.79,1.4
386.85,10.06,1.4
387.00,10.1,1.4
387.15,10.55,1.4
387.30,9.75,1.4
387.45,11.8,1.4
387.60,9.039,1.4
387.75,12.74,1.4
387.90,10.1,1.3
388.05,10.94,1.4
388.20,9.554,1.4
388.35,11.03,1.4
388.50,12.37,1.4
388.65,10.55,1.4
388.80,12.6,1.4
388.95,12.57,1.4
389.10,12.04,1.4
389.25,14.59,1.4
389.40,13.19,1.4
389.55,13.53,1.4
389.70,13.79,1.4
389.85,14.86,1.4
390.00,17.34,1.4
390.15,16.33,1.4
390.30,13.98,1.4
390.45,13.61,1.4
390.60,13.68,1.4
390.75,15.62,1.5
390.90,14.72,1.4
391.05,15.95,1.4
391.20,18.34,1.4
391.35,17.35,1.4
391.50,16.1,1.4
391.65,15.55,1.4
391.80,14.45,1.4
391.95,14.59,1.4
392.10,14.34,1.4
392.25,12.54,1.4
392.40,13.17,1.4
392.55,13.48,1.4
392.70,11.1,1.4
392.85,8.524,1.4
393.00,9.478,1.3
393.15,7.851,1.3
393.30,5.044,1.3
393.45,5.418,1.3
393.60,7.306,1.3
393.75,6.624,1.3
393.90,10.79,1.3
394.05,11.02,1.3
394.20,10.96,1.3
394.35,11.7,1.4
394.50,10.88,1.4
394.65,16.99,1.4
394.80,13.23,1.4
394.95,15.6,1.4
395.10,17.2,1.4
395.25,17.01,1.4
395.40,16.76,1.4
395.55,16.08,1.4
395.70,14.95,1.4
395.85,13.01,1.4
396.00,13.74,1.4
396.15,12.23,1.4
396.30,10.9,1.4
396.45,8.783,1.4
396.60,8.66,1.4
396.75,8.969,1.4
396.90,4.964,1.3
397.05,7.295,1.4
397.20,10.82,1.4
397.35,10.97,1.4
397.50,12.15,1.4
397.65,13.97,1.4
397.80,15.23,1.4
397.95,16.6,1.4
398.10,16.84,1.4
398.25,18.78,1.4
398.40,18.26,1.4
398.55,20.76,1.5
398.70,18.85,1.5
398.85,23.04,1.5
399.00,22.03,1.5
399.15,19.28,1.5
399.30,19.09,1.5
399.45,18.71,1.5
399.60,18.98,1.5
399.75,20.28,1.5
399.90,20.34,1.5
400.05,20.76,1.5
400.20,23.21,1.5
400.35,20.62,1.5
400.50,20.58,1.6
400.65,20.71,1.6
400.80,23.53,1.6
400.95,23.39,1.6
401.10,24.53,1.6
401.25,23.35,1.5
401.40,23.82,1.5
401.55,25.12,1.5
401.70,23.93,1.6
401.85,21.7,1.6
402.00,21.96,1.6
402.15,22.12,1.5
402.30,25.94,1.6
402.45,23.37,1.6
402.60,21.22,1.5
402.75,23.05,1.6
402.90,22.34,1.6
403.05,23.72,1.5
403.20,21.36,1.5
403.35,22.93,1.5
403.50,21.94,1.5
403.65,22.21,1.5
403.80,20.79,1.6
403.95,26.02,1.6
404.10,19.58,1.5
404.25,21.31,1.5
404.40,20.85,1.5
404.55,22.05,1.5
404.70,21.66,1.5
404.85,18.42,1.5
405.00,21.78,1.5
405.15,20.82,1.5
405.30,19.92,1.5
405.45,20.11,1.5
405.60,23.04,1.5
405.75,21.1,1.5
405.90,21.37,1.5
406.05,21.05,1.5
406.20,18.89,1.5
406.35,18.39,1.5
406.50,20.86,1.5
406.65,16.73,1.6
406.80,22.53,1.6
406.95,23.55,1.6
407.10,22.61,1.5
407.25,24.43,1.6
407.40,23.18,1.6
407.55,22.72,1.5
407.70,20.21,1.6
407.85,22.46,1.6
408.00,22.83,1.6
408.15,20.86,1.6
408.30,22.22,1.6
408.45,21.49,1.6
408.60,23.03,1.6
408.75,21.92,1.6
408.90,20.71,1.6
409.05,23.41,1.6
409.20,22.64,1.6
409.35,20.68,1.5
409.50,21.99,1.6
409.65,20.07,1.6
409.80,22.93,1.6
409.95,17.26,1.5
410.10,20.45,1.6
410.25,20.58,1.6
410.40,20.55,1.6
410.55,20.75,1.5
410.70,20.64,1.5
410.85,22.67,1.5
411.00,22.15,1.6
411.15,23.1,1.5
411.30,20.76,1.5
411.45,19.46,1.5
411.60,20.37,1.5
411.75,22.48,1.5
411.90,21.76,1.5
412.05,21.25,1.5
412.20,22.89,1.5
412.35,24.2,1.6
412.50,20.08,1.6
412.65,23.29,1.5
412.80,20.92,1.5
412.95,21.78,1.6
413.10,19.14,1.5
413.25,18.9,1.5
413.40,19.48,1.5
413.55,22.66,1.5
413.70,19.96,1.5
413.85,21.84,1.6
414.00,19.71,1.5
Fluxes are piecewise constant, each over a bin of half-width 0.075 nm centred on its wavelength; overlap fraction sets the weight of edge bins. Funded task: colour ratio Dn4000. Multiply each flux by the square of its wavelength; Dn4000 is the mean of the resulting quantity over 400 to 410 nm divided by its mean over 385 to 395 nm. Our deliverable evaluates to 1.95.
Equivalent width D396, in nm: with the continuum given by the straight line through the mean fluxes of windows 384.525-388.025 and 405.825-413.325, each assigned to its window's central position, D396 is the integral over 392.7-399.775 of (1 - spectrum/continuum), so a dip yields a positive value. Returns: 0.91 nm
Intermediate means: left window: 10.8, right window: 21.4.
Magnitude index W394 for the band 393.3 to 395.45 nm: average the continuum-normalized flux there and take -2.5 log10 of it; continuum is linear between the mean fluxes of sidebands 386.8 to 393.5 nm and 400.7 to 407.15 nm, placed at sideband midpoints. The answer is 0.29 mag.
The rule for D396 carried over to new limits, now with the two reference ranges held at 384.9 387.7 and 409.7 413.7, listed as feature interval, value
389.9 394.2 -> 0.10 nm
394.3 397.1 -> 0.36 nm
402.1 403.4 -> -0.41 nm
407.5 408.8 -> -0.15 nm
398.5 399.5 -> -0.27 nm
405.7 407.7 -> -0.23 nm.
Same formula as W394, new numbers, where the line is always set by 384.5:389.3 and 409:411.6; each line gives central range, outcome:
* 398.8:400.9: -0.244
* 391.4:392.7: -0.073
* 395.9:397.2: 0.497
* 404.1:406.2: -0.109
